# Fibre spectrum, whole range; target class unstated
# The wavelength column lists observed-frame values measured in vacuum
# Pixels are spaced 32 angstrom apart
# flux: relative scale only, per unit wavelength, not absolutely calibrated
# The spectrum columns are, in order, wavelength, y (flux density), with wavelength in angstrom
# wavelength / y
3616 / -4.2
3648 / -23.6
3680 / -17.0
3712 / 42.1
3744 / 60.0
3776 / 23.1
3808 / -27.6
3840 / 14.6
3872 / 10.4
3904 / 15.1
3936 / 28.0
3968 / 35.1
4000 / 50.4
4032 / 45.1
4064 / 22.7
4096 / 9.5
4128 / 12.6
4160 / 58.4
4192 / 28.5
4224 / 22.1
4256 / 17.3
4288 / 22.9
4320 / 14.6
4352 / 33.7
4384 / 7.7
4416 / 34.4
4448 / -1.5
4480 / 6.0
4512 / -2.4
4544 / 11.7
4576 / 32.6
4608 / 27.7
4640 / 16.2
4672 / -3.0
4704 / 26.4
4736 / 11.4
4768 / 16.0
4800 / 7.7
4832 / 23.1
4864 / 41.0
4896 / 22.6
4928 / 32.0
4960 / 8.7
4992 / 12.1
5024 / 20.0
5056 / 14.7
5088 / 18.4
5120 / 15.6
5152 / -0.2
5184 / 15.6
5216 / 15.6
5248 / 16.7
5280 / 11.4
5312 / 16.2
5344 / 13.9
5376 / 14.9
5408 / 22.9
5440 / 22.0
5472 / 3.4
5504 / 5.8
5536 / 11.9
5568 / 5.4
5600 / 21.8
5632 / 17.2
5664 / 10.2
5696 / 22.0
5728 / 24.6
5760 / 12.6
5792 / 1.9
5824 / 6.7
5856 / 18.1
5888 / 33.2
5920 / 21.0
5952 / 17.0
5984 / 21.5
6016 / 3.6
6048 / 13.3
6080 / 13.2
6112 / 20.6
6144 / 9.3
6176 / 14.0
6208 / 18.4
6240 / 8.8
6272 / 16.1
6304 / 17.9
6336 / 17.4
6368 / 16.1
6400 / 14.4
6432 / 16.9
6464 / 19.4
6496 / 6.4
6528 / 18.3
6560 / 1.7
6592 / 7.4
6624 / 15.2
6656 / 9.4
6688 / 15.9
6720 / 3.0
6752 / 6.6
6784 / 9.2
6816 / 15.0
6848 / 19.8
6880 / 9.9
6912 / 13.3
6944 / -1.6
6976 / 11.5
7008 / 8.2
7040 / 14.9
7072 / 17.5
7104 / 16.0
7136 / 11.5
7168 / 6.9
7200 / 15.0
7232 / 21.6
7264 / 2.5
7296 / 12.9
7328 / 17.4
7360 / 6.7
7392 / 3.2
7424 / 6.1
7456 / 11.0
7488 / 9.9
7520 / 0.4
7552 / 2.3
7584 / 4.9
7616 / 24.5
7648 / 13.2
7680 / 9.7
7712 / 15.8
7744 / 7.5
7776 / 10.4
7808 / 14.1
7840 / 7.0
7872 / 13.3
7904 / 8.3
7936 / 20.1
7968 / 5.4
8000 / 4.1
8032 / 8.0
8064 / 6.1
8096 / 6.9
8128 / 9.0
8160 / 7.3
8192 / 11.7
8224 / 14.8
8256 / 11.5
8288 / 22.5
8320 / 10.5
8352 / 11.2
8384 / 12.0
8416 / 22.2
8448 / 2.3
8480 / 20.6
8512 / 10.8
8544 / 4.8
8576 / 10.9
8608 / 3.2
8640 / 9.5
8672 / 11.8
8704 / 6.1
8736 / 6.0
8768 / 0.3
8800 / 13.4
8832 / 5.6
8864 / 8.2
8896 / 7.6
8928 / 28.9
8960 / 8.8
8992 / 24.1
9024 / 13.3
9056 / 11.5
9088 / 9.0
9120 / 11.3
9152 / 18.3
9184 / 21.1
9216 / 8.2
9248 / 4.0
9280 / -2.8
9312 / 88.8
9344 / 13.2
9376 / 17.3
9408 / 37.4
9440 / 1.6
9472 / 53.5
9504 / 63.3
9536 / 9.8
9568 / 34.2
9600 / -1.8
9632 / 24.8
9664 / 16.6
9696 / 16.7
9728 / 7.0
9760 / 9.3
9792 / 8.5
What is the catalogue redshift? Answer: 1.46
